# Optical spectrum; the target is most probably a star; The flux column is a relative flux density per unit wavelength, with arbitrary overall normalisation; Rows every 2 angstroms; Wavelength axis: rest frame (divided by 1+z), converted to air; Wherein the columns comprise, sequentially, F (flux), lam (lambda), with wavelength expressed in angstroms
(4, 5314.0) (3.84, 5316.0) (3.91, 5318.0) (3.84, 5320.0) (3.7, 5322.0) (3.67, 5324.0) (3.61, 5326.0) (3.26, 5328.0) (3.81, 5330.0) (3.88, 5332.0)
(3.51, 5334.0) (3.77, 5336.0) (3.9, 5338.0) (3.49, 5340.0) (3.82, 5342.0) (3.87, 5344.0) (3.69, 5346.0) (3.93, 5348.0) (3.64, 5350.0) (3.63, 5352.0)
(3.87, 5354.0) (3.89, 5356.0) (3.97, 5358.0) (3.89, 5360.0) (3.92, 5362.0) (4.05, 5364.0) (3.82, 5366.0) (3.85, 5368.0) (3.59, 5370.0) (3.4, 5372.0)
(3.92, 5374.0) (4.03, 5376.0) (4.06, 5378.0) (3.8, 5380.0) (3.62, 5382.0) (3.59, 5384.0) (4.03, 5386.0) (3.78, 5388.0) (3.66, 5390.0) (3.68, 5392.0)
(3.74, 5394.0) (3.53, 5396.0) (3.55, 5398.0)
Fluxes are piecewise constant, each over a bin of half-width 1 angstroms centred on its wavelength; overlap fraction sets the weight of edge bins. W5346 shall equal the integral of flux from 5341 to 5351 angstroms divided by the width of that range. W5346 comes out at 3.79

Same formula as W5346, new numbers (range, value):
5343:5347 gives 3.78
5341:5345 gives 3.84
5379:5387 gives 3.76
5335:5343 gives 3.75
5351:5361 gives 3.85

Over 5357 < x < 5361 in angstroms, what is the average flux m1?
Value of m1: 3.93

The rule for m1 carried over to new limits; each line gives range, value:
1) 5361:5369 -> 3.91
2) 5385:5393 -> 3.79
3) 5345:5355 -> 3.75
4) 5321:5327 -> 3.66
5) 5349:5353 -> 3.63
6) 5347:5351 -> 3.79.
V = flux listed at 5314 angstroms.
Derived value 4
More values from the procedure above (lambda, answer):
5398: 3.55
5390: 3.66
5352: 3.63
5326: 3.61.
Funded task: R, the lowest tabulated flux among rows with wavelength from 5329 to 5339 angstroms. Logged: 3.51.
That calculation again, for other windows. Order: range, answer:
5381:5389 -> 3.59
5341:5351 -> 3.64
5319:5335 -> 3.26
